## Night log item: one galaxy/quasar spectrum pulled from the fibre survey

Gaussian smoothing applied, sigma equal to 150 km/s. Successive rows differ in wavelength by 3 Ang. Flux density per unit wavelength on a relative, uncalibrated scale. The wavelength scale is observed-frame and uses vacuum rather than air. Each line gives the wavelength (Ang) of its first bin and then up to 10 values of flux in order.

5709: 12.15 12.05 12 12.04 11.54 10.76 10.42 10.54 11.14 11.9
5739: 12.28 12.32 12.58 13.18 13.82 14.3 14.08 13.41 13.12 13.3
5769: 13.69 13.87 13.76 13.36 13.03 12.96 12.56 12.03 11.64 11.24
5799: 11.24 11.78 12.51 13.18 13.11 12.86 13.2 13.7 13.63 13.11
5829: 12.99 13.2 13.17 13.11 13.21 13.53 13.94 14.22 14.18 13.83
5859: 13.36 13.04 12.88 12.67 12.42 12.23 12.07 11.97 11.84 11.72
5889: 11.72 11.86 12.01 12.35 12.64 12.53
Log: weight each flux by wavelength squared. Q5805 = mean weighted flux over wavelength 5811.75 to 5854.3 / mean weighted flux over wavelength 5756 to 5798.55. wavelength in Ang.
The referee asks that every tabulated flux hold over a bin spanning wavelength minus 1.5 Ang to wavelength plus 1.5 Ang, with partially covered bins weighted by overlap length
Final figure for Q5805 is 1.06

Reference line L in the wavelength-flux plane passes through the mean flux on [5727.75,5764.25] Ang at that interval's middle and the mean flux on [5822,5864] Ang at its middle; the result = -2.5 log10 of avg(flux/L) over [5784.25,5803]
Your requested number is 0.11 mag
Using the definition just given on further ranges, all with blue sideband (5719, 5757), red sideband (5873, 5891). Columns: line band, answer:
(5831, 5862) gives -0.13 mag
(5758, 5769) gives -0.11 mag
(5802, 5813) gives -0.06 mag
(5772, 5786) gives -0.11 mag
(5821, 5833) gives -0.11 mag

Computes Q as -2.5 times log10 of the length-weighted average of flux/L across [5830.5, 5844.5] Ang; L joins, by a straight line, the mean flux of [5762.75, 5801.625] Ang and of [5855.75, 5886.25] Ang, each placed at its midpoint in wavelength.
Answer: -0.05 mag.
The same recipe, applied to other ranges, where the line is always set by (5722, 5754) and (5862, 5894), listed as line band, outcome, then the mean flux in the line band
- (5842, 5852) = -0.15 mag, 13.9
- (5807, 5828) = -0.10 mag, 13.3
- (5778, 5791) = -0.06 mag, 12.8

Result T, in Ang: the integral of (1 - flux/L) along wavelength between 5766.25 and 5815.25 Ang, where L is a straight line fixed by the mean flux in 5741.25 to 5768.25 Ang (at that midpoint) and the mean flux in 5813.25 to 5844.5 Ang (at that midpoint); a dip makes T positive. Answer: 2.3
